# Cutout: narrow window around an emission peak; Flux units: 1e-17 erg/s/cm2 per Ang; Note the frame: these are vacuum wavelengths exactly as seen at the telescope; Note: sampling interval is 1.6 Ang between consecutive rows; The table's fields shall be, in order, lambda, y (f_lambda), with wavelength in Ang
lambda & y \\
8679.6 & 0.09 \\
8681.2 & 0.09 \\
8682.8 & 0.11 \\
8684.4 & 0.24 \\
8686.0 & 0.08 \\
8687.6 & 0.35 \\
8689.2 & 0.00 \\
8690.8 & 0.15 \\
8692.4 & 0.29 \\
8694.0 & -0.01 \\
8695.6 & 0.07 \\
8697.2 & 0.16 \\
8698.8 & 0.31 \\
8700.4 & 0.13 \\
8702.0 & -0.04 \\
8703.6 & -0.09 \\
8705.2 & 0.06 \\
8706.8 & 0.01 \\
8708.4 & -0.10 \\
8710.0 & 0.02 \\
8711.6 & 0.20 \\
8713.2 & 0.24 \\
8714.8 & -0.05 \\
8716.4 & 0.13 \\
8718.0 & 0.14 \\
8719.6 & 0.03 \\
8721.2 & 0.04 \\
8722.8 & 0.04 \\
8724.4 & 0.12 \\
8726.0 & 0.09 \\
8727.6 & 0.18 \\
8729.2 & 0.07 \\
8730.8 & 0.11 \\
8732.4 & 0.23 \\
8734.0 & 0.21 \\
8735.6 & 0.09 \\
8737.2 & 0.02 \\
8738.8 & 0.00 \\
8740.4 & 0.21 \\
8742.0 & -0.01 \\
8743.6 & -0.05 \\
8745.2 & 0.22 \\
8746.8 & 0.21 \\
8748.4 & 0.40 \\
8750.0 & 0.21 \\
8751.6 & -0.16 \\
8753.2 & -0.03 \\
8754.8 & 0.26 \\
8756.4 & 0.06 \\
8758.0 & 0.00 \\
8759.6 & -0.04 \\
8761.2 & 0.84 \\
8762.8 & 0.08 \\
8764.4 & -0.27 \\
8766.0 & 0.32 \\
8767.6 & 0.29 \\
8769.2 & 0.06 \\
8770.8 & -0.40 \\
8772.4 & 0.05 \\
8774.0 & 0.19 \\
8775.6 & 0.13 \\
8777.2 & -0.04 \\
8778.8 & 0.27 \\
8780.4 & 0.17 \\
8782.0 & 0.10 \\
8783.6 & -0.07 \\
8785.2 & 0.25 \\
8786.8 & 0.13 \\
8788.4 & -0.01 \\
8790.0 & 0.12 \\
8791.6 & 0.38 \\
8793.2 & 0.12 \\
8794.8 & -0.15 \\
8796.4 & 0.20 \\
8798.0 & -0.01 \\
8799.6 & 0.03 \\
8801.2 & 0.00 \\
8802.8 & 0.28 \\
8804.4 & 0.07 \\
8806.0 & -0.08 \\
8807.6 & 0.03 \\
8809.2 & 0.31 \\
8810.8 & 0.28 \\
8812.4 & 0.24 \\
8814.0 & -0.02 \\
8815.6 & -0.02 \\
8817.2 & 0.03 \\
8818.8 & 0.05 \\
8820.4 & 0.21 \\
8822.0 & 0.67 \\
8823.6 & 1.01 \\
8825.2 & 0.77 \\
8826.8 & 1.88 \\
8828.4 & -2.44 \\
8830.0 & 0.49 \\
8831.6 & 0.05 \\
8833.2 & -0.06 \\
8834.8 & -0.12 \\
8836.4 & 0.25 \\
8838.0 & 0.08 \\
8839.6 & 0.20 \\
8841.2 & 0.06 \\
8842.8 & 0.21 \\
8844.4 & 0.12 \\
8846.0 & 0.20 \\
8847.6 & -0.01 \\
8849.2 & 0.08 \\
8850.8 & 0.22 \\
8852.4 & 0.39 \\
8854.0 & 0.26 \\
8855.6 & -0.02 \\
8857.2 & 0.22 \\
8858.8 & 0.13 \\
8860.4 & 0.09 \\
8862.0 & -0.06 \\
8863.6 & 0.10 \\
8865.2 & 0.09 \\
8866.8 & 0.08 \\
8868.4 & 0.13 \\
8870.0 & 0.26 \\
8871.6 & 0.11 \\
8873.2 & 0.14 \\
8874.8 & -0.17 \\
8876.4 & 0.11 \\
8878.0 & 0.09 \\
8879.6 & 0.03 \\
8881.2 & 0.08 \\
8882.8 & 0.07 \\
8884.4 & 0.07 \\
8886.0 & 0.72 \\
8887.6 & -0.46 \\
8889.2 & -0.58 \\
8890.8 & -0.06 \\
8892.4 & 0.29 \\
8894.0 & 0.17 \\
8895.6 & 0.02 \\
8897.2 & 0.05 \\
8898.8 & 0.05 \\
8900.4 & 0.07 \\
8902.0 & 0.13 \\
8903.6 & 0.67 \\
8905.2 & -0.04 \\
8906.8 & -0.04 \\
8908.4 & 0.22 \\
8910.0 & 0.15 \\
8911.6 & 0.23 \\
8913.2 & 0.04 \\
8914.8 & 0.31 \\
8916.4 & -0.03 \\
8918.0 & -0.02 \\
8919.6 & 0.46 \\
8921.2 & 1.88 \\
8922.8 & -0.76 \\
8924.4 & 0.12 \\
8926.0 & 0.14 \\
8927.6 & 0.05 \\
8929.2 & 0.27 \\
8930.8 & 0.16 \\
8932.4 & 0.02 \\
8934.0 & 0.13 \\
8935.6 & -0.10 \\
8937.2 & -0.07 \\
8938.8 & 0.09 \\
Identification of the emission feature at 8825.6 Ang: H-beta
